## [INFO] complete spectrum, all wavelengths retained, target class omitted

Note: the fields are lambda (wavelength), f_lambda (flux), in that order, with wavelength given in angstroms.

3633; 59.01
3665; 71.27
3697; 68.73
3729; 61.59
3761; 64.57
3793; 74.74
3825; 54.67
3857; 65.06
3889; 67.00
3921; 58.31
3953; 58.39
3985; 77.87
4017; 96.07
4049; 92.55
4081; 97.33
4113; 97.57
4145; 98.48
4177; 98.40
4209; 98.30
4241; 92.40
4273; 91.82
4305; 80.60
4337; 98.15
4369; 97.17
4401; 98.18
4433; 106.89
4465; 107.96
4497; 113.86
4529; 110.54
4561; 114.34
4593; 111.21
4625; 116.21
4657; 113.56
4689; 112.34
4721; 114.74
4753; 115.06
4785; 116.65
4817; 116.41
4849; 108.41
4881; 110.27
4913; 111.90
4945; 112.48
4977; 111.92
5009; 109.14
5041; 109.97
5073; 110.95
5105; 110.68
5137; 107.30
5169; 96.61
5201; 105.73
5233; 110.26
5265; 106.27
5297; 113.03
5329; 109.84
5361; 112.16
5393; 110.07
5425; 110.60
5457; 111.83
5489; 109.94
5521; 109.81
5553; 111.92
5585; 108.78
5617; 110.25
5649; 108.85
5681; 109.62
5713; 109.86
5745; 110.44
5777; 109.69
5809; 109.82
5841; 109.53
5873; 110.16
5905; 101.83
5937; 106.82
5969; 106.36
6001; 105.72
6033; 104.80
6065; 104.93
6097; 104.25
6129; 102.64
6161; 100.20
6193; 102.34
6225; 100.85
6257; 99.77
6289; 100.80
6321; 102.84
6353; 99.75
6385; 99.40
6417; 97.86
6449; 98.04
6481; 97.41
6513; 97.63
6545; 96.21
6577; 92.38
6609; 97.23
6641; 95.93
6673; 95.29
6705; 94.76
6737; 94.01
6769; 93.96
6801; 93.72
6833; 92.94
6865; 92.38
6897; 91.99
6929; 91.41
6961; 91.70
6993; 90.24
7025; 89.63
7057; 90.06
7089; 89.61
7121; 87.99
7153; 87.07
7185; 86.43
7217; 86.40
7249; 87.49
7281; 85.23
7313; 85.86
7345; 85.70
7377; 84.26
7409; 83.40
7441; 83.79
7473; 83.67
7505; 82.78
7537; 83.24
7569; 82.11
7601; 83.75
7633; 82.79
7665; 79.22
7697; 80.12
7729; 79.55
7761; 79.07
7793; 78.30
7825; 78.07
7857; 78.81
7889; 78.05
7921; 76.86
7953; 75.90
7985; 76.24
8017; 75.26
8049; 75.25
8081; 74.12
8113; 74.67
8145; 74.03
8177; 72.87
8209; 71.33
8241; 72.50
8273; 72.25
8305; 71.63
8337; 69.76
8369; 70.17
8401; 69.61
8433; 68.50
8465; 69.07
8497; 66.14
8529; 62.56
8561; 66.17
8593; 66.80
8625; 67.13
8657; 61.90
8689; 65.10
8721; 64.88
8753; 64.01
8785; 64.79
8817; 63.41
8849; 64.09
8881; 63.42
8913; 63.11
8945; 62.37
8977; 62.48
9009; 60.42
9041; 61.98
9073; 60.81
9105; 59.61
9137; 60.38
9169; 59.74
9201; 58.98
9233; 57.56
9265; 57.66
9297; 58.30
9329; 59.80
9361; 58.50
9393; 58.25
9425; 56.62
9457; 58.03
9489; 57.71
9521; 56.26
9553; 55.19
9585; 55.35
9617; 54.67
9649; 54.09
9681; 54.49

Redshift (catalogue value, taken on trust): 0.000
